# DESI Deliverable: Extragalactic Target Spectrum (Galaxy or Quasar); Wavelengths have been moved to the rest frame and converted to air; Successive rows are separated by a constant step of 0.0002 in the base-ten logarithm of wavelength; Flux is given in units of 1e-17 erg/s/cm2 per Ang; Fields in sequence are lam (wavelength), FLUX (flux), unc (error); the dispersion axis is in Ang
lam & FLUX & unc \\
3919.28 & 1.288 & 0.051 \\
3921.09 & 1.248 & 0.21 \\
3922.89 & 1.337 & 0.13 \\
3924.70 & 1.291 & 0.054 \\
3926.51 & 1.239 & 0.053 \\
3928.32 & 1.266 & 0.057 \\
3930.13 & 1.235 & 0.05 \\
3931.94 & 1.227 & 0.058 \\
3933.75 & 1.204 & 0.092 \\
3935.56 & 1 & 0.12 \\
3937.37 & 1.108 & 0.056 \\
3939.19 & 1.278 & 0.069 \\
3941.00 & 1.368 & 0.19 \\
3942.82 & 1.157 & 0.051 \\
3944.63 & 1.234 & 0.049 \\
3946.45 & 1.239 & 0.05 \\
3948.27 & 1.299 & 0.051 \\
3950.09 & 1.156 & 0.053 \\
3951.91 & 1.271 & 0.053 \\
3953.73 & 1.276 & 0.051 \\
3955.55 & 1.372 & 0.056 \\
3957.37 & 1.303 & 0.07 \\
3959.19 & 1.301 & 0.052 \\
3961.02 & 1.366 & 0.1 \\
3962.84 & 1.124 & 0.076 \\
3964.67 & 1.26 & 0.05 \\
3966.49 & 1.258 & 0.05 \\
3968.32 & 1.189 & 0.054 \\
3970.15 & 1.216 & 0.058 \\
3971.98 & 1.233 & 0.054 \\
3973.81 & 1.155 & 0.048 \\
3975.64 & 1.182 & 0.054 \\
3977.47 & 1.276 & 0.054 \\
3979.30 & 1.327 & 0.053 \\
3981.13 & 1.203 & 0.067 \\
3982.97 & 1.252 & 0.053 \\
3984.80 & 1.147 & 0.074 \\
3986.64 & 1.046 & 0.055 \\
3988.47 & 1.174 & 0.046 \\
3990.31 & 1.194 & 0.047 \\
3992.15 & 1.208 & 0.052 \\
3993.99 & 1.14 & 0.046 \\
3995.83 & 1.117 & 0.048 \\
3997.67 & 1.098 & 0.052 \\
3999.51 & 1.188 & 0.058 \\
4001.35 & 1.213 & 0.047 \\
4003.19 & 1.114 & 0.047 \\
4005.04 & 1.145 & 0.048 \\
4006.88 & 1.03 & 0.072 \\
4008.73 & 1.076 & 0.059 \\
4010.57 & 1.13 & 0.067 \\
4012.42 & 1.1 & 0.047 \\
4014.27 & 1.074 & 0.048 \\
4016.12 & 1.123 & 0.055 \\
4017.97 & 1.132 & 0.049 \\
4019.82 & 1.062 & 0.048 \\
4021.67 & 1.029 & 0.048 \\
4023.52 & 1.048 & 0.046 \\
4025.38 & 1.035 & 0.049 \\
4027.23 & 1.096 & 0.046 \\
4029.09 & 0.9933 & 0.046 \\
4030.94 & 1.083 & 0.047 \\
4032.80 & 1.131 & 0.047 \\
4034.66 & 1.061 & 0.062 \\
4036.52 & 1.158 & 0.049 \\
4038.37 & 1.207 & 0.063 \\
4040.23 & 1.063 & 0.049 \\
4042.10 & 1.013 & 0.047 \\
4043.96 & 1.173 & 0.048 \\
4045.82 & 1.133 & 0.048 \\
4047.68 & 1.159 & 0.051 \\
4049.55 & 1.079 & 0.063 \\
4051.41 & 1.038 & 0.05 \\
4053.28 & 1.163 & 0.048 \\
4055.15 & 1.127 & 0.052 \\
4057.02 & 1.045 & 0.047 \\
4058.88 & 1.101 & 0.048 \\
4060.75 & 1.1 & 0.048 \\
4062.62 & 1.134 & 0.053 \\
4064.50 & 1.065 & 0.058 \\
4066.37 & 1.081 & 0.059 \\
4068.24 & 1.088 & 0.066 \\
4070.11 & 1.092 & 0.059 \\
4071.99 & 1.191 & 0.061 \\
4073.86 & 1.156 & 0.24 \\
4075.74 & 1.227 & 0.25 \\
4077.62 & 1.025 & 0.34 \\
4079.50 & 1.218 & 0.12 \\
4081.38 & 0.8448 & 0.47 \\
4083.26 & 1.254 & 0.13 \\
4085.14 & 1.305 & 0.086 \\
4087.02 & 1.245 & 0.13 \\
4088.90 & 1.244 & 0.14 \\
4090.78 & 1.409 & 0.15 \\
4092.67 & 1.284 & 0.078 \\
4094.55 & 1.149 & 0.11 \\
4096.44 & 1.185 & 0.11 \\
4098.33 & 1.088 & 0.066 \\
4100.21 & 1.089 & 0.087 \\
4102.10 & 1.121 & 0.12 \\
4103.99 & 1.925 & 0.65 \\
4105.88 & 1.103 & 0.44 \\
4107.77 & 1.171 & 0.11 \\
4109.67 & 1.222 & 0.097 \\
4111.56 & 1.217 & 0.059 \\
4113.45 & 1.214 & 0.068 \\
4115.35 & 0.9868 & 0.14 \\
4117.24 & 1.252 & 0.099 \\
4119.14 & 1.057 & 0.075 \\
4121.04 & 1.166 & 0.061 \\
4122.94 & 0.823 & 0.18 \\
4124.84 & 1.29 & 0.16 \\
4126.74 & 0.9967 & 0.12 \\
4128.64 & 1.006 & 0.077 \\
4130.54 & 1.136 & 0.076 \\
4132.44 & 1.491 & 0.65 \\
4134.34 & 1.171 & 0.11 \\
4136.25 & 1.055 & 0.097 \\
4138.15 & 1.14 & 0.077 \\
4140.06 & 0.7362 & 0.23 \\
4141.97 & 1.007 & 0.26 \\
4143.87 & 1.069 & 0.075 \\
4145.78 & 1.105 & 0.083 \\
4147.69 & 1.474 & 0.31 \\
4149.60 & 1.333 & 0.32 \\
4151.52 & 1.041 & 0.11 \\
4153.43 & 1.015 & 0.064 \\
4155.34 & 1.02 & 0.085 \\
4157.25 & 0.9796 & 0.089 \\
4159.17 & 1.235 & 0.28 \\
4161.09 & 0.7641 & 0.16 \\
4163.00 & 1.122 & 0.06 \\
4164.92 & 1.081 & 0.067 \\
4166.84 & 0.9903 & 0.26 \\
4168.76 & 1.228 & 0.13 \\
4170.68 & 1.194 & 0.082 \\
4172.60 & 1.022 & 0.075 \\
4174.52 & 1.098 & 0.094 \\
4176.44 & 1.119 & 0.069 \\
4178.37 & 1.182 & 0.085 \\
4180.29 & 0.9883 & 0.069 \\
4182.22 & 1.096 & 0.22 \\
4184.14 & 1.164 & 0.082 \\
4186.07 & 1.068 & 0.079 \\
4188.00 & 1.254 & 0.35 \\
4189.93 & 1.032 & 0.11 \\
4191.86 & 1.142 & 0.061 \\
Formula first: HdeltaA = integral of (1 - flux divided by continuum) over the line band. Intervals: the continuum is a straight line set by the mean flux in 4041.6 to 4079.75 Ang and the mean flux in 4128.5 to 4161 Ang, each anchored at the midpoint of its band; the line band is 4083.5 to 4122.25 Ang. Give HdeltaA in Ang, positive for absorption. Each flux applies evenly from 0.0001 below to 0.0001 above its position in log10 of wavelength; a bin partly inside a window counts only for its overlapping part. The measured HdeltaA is -3.71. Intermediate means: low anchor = 1.11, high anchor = 1.11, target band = 1.22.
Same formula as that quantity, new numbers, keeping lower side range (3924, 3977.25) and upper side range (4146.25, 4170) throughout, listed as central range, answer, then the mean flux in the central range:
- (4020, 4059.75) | 3.0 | 1.09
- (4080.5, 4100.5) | -0.8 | 1.2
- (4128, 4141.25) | 0.2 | 1.11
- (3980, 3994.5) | 0.5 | 1.17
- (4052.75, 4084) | 1.4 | 1.11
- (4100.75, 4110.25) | -1.4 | 1.3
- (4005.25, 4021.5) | 1.4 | 1.09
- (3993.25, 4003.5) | 0.5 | 1.15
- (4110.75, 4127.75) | 0.3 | 1.11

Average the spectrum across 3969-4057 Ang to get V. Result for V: 1.13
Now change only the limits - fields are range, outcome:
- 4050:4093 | 1.15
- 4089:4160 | 1.16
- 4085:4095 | 1.28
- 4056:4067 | 1.09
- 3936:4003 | 1.22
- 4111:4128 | 1.11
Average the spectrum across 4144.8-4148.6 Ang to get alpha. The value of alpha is 1.29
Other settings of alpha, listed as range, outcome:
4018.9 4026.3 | 1.04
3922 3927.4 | 1.29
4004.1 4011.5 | 1.1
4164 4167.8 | 1.03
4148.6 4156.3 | 1.1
